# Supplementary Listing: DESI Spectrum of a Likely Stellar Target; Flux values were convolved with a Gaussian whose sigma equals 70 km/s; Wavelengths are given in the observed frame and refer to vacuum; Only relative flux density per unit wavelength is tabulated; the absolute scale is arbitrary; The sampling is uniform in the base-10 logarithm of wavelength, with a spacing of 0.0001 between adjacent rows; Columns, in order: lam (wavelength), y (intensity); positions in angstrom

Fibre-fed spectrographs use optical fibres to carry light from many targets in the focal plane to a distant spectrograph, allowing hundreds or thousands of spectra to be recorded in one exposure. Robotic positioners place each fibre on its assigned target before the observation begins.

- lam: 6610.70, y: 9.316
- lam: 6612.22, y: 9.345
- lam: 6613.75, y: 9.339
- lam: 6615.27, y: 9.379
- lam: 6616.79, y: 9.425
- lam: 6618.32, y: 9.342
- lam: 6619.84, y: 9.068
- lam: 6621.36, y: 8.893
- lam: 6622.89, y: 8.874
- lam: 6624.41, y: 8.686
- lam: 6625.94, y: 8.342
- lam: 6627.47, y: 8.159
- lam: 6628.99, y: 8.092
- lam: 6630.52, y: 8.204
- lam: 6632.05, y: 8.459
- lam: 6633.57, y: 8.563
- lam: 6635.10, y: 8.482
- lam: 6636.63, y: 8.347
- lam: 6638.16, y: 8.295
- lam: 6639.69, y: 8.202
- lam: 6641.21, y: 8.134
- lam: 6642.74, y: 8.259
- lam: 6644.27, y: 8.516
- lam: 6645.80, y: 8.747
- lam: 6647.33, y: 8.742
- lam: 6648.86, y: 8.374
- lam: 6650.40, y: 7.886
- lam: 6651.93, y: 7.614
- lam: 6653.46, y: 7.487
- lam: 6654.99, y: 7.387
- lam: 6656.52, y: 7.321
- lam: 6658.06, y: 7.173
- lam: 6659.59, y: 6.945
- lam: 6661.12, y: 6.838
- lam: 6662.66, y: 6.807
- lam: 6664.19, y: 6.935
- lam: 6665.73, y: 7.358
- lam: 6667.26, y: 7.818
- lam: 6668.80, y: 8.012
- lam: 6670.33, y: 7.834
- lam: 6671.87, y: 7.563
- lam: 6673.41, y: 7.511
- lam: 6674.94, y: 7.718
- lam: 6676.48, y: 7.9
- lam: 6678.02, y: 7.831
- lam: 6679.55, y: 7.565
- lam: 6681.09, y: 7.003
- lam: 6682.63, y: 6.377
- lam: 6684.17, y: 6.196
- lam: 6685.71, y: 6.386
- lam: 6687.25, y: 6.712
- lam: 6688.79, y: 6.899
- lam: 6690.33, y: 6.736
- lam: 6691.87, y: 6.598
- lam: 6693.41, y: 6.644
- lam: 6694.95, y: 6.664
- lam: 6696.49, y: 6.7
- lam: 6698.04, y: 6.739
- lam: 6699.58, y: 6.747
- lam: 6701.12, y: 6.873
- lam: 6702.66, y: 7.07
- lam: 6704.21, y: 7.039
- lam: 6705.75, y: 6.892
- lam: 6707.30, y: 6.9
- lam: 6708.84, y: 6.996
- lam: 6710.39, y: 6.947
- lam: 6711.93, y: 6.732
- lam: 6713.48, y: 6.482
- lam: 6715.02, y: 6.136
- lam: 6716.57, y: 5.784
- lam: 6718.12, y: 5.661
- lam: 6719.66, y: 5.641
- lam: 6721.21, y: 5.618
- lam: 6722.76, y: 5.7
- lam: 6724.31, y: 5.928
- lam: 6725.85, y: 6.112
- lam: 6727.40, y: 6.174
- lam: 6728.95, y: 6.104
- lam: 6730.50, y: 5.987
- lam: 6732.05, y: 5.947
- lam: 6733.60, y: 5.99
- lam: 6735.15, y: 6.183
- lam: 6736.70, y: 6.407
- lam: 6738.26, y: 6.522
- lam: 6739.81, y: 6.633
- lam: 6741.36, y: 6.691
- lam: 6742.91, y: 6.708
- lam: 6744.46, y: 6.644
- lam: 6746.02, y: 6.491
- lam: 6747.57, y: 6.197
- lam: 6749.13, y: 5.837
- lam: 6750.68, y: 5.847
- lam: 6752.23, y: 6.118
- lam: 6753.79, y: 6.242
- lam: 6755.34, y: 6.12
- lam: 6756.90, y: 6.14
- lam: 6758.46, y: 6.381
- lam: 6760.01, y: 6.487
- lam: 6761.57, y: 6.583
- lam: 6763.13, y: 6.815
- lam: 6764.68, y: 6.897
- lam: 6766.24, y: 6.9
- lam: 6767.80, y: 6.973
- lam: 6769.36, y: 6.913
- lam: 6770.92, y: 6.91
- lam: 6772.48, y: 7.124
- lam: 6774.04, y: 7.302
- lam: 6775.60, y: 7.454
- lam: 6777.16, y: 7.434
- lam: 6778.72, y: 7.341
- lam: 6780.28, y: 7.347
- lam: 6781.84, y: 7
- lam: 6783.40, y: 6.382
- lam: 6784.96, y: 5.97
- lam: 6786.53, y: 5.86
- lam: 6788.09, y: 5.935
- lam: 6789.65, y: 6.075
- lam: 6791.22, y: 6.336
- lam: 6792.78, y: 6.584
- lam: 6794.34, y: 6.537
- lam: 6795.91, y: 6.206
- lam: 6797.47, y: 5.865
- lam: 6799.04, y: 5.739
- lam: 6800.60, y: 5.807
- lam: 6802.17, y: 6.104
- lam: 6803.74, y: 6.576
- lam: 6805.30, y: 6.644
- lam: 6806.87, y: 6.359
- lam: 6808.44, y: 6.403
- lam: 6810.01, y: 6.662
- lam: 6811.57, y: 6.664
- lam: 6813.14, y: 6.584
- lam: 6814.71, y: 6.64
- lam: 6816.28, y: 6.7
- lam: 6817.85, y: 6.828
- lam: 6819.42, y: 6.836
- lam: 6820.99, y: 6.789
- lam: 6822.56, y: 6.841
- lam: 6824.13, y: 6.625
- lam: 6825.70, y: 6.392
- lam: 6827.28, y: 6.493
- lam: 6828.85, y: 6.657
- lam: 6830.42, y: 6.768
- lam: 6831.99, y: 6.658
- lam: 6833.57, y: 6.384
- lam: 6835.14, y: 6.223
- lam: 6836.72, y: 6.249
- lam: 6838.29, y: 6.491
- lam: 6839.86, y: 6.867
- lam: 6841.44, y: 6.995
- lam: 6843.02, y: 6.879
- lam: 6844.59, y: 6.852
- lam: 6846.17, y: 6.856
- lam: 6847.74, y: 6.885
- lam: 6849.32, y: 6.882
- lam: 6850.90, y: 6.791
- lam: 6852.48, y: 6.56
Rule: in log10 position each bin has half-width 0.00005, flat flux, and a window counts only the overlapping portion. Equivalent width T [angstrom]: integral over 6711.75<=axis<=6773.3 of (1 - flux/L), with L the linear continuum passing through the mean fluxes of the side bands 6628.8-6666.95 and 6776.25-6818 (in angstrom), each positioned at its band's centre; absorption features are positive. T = 5.8 angstrom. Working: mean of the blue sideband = 7.88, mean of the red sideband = 6.46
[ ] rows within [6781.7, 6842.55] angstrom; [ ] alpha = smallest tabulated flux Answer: 5.739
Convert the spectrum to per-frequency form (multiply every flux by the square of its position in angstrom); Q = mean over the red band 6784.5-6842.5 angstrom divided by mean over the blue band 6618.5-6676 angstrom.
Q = 0.8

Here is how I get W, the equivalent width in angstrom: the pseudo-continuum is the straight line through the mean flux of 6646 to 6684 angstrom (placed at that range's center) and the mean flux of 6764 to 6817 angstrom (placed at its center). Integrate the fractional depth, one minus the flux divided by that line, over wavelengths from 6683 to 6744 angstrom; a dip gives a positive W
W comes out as 6.1 angstrom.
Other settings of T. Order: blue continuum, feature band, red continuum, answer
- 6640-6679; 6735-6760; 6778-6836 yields 2.32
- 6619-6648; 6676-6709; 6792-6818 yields 3.78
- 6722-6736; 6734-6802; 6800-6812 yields -3.19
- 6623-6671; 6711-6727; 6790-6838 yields 2.89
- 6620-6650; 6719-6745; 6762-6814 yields 3.91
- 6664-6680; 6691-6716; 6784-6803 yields 1.74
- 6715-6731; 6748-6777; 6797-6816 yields -2.46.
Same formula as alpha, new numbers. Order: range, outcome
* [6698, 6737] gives 5.618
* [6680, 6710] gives 6.196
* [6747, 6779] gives 5.837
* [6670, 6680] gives 7.511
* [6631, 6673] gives 6.807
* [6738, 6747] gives 6.491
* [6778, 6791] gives 5.86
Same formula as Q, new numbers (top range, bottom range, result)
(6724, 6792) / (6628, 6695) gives 0.88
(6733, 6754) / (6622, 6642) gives 0.78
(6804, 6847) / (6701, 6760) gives 1.08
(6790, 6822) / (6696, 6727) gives 1.03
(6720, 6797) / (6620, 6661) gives 0.82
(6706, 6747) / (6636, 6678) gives 0.83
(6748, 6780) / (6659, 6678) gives 0.92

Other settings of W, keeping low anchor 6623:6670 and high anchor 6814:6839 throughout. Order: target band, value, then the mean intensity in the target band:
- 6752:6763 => 1.2 angstrom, 6.33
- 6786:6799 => 1.3 angstrom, 6.16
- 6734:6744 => 1.0 angstrom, 6.51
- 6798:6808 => 0.8 angstrom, 6.2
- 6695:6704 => 0.9 angstrom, 6.82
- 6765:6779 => -0.3 angstrom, 7.13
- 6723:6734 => 2.0 angstrom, 6.02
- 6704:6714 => 0.8 angstrom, 6.85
